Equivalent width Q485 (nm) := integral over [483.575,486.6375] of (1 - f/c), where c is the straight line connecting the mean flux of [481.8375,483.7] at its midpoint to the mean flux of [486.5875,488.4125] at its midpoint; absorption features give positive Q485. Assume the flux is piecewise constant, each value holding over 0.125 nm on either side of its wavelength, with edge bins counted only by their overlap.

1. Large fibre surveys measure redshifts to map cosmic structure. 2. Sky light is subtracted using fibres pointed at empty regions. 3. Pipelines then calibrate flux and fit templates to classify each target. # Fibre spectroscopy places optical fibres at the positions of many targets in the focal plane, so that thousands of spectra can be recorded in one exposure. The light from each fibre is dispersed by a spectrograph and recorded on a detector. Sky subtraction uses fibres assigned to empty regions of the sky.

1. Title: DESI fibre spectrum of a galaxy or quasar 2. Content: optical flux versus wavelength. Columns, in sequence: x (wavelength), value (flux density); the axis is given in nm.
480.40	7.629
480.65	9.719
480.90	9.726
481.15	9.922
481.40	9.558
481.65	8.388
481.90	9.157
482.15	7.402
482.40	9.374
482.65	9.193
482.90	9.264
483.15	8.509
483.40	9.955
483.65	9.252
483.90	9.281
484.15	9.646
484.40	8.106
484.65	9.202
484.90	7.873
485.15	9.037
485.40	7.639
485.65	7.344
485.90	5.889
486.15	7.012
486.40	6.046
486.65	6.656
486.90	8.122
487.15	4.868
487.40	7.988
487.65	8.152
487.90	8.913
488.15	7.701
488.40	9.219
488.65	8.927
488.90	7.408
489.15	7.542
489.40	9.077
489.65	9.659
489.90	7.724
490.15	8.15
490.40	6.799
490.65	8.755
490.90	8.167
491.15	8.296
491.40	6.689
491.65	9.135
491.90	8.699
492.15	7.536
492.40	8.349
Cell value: 0.15 nm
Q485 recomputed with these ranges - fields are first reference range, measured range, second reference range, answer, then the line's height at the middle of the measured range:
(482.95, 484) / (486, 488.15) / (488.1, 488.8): 0.388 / 8.83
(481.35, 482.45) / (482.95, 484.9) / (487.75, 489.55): -0.104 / 8.6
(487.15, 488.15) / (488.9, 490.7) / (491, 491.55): -0.110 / 7.69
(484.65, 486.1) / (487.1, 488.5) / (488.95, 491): 0.003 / 7.95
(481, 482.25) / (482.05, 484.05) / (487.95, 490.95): -0.056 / 8.81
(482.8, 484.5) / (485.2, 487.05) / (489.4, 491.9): 0.380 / 8.83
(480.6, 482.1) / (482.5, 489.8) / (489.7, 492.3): 0.407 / 8.67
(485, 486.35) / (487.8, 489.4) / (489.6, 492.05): -0.112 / 7.79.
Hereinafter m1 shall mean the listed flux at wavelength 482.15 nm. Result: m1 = 7.402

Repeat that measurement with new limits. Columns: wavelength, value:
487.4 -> 7.988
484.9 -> 7.873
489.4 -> 9.077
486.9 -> 8.122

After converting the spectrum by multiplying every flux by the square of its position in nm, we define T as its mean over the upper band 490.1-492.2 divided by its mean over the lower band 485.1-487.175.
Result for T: 1.2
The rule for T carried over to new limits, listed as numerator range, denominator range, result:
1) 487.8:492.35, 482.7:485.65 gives 0.96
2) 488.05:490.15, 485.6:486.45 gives 1.30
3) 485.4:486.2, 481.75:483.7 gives 0.77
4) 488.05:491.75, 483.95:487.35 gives 1.11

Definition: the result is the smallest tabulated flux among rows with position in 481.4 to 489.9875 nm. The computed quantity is 4.868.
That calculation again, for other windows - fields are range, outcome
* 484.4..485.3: 7.873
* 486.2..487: 6.046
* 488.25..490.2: 7.408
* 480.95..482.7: 7.402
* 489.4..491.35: 6.799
